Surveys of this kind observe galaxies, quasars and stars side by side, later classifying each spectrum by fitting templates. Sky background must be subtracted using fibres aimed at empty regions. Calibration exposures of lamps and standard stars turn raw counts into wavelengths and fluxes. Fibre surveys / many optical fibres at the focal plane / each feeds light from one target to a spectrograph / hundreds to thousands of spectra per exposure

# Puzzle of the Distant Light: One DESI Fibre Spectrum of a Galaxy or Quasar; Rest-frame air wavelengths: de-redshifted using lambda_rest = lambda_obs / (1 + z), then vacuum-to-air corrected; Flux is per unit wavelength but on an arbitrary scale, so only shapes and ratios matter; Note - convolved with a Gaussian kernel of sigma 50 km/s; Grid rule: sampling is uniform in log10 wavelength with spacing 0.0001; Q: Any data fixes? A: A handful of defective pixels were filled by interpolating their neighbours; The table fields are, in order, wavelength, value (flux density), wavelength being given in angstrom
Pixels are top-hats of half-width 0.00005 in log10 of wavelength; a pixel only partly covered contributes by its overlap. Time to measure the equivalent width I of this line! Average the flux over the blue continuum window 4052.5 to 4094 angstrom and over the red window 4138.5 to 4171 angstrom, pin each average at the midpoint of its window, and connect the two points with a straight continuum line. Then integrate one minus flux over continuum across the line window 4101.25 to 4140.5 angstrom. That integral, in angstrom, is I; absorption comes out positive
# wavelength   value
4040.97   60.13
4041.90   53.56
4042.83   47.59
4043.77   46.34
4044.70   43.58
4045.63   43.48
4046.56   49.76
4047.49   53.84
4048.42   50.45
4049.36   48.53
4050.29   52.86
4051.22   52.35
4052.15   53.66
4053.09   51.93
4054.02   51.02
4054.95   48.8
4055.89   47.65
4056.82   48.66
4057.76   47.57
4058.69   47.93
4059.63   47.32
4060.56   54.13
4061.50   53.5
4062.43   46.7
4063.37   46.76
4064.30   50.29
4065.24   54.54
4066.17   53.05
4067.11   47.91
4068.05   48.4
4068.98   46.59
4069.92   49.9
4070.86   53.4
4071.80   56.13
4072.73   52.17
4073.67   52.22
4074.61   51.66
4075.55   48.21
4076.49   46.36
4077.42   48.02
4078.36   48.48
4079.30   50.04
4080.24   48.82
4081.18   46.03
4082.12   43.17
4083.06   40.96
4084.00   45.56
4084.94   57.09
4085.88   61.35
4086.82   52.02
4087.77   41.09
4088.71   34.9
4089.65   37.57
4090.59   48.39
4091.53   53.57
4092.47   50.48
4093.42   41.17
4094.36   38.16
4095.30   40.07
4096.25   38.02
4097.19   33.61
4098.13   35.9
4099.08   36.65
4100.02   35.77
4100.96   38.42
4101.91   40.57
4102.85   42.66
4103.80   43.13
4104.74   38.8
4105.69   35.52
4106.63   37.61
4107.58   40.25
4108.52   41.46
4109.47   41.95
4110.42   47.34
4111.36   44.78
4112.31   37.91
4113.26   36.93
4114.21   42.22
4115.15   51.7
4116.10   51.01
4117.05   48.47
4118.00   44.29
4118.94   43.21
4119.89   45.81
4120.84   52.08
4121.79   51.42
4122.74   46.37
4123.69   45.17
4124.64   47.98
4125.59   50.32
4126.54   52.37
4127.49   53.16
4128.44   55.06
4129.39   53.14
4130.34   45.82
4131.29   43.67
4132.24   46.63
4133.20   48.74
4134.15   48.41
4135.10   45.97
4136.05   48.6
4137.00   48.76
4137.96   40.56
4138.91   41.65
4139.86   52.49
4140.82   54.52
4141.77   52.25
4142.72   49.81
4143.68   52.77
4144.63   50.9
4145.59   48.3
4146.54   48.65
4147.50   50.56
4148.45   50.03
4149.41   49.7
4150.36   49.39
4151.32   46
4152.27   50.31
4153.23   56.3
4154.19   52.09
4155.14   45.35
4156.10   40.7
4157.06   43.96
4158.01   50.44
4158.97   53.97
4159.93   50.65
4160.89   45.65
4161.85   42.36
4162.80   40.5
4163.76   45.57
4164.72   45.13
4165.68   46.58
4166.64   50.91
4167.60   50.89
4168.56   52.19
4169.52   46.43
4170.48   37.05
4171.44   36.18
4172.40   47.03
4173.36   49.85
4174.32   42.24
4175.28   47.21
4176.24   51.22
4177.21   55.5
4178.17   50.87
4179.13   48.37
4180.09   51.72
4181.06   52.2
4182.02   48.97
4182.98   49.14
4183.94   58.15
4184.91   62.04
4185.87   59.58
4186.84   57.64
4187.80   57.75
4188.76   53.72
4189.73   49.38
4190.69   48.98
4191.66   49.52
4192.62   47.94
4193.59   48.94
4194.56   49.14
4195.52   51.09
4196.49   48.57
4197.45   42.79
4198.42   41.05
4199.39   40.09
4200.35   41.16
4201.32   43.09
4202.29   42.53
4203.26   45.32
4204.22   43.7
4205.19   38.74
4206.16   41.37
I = 2.3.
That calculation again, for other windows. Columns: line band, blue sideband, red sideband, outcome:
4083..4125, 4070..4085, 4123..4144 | 4.7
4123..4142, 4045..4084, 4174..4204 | 0.3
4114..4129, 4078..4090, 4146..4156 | -0.2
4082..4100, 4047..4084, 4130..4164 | 2.1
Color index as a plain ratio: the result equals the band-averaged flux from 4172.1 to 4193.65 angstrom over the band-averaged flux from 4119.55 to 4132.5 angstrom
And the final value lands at 1.0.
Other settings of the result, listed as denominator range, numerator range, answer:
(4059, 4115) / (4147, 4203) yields 1.07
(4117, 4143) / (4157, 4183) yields 0.98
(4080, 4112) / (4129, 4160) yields 1.14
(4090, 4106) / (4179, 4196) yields 1.29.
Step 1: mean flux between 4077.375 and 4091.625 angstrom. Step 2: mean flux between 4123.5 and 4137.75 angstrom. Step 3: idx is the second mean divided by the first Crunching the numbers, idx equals 1.04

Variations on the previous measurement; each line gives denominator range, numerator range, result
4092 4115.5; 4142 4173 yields 1.18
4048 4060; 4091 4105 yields 0.81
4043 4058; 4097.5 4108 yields 0.78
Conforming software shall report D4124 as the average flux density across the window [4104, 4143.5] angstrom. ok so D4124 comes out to 46.5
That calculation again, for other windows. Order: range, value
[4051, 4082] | 49.9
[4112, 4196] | 48.8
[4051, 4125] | 46.2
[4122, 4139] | 48.1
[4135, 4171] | 48.1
